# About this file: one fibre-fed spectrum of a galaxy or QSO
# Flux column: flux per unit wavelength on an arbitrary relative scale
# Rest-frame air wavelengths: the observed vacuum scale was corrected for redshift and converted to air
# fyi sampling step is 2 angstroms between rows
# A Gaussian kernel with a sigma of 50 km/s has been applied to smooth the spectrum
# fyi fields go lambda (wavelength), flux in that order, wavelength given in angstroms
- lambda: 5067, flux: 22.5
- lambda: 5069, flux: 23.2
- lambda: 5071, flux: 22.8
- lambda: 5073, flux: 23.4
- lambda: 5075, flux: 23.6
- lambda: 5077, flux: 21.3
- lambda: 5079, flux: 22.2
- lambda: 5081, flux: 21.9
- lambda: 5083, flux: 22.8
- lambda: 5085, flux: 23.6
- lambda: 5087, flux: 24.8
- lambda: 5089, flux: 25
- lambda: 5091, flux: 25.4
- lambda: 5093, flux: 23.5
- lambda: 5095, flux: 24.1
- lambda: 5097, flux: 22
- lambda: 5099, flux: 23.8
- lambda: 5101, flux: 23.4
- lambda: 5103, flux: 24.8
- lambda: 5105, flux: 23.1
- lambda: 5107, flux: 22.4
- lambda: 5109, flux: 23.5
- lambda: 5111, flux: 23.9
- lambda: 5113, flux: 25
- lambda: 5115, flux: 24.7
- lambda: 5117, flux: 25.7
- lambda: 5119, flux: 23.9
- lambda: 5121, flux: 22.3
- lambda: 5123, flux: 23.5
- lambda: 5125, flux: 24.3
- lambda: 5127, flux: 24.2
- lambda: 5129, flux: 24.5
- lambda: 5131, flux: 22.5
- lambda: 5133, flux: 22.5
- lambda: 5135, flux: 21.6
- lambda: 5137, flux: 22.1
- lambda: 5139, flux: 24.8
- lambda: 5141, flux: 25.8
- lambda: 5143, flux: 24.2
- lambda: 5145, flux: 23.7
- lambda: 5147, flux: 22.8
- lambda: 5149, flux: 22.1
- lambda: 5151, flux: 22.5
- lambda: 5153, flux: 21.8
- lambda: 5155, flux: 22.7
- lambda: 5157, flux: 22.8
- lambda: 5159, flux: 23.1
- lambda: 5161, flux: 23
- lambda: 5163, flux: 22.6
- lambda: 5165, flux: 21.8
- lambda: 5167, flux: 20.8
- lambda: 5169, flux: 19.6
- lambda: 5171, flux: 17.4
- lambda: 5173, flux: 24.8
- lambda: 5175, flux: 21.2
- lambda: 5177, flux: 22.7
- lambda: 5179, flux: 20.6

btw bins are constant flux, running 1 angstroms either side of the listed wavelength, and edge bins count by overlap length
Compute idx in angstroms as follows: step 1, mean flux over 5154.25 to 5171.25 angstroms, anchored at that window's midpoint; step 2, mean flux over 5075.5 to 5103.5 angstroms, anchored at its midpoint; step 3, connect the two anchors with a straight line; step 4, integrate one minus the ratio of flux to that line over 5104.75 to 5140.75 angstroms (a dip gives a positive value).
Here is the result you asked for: -1.6 angstroms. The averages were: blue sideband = 23.4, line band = 23.6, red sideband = 21.7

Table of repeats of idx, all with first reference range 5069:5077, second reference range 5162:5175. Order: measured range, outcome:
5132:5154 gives -1.4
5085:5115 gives -1.9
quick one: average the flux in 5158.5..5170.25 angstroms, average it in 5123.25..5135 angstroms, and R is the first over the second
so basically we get 0.93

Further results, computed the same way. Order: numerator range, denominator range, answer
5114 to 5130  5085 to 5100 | 1.00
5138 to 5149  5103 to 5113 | 1.02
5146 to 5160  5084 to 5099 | 0.94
